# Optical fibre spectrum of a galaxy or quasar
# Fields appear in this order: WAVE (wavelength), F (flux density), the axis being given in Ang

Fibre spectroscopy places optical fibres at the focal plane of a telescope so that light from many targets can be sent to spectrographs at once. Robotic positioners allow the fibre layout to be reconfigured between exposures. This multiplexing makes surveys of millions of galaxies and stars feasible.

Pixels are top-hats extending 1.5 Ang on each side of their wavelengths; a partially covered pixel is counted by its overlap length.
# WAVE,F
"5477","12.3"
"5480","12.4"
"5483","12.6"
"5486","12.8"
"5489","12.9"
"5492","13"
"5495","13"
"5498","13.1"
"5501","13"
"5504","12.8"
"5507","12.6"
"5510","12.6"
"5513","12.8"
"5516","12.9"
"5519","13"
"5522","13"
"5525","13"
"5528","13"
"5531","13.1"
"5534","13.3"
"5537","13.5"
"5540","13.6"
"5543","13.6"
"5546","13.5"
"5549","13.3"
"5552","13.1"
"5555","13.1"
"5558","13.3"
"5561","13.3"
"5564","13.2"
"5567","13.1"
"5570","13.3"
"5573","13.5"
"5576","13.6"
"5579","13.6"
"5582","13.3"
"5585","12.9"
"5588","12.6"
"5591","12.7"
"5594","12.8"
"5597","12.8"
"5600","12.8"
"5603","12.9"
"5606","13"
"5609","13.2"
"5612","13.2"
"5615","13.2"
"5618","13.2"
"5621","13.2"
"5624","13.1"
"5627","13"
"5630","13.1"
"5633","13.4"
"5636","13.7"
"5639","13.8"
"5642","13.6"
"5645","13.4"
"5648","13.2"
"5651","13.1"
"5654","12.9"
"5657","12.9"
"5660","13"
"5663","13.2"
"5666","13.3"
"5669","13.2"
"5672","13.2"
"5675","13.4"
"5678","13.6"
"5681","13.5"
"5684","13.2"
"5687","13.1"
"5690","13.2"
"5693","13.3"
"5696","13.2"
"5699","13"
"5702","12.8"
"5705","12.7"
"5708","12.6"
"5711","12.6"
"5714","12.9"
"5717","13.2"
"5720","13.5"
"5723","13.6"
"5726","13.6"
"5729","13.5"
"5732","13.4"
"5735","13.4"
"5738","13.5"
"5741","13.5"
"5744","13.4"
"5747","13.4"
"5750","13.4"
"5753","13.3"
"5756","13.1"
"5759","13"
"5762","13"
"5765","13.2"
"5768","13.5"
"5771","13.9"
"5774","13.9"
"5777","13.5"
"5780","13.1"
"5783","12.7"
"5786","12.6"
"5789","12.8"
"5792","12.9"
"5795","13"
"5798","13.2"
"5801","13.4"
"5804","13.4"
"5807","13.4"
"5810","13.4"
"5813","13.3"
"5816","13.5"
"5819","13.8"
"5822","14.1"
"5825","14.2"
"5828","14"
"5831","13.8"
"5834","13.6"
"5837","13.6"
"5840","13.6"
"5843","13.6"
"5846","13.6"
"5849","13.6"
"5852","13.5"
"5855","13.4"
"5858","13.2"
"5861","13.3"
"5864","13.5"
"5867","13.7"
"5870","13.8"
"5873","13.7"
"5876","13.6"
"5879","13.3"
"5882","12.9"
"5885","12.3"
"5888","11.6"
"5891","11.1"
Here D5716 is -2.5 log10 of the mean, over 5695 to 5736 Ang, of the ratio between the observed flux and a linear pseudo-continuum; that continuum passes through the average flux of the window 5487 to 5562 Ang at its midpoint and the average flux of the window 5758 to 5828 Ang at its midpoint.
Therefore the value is 0.01 mag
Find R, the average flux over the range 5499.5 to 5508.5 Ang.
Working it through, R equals 12.8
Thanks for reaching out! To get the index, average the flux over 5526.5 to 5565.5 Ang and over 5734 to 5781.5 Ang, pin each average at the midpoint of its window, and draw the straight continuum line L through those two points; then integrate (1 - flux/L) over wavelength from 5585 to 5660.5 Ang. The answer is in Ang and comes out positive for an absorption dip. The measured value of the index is 1.25 Ang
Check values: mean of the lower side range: 13.3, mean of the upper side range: 13.4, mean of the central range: 13.1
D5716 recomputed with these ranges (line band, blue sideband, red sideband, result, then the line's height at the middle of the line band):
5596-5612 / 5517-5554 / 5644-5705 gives 0.020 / 13.2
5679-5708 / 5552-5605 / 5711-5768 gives 0.013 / 13.3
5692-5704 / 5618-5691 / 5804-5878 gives 0.024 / 13.3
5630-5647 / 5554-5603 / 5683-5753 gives -0.030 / 13.2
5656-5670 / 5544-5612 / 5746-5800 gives 0.003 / 13.2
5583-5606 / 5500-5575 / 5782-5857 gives 0.033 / 13.2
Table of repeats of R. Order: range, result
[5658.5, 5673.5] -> 13.2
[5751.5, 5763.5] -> 13.1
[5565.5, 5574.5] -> 13.3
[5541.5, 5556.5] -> 13.3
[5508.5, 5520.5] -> 12.8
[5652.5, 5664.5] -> 13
